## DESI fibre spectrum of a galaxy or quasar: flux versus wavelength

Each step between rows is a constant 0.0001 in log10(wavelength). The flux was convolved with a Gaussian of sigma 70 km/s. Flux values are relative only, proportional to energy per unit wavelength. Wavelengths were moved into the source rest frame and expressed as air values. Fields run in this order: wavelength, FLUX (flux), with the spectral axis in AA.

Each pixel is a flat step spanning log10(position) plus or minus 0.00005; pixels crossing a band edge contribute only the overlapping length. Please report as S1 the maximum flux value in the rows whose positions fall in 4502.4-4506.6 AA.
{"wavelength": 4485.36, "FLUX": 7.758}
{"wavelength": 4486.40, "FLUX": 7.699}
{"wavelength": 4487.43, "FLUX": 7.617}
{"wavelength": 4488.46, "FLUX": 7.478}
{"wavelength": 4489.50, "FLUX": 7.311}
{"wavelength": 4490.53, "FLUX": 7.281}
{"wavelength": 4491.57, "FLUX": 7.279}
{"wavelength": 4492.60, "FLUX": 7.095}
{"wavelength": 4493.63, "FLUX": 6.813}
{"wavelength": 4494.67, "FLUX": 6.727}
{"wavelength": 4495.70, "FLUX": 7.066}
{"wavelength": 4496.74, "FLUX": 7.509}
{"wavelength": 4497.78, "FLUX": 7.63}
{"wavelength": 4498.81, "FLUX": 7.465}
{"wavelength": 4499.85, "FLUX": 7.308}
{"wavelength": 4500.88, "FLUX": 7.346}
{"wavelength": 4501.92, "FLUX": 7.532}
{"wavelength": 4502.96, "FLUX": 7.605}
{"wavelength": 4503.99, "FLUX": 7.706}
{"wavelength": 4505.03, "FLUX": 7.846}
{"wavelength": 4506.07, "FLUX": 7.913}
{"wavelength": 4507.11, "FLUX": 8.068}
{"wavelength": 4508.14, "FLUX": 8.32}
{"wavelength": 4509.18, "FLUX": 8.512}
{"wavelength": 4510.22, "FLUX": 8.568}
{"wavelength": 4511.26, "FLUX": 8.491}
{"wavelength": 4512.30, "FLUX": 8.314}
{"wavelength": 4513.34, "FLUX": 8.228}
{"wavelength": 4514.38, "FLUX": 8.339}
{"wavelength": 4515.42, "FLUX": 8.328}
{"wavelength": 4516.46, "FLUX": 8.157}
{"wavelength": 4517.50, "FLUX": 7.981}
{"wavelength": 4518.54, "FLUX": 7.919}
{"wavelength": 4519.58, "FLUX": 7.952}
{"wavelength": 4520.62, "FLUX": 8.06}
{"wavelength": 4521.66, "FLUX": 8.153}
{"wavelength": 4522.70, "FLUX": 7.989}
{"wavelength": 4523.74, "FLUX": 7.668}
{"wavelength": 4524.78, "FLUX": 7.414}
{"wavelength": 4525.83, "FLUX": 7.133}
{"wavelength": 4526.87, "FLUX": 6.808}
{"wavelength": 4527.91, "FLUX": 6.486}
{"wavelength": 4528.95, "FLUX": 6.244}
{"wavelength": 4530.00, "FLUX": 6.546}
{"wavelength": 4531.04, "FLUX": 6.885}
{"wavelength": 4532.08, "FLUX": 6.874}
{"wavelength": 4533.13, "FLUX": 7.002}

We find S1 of 7.913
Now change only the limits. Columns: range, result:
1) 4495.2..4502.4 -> 7.63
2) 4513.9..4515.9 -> 8.339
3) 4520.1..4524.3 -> 8.153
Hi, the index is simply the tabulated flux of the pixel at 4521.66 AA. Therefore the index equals 8.153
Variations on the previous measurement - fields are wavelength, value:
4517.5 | 7.981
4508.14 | 8.32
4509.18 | 8.512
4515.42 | 8.328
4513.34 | 8.228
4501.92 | 7.532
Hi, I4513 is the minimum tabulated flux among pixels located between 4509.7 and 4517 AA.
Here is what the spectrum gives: 8.157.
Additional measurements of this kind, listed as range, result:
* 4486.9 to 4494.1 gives 6.813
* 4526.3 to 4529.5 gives 6.244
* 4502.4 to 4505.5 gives 7.605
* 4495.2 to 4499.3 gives 7.066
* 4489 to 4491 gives 7.281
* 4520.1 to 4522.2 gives 8.06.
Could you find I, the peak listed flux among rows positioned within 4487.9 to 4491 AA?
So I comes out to 7.478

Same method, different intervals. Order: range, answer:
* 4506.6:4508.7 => 8.32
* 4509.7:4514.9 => 8.568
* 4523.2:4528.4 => 7.668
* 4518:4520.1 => 7.952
